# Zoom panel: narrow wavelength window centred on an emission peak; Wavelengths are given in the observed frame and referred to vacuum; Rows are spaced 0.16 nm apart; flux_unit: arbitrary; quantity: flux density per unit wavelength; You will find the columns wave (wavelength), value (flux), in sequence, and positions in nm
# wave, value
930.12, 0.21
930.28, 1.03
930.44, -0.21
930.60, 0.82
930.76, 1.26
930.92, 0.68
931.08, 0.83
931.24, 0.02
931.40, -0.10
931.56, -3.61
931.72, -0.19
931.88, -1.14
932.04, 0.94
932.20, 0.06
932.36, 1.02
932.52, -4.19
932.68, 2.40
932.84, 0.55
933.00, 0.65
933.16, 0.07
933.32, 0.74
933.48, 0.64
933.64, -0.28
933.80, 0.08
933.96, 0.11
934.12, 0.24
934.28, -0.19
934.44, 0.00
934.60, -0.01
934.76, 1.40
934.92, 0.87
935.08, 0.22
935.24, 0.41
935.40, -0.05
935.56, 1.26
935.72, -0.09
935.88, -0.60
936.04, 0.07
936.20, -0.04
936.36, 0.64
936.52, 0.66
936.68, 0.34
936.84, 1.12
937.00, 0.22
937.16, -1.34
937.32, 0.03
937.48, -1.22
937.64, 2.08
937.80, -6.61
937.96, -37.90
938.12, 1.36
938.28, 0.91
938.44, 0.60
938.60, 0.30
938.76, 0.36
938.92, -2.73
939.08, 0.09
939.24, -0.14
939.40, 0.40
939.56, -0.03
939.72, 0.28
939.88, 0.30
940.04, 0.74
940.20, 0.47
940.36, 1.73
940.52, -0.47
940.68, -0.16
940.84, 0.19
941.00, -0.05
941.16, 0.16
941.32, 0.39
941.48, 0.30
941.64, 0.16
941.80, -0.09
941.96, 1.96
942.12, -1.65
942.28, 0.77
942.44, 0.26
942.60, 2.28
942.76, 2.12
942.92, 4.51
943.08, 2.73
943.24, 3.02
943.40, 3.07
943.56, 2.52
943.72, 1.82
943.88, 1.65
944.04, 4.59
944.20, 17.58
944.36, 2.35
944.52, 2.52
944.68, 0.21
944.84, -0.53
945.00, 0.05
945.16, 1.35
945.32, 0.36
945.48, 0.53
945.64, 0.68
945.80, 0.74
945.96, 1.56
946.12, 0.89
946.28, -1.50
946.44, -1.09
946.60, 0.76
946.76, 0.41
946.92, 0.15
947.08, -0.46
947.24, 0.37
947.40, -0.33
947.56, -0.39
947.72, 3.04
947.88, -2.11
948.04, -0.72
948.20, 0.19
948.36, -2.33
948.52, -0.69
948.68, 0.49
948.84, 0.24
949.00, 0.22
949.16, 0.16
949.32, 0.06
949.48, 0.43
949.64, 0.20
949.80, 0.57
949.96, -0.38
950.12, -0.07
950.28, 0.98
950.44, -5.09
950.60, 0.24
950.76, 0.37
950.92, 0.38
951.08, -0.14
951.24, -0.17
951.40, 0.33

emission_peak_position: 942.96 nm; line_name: [O II] 3727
